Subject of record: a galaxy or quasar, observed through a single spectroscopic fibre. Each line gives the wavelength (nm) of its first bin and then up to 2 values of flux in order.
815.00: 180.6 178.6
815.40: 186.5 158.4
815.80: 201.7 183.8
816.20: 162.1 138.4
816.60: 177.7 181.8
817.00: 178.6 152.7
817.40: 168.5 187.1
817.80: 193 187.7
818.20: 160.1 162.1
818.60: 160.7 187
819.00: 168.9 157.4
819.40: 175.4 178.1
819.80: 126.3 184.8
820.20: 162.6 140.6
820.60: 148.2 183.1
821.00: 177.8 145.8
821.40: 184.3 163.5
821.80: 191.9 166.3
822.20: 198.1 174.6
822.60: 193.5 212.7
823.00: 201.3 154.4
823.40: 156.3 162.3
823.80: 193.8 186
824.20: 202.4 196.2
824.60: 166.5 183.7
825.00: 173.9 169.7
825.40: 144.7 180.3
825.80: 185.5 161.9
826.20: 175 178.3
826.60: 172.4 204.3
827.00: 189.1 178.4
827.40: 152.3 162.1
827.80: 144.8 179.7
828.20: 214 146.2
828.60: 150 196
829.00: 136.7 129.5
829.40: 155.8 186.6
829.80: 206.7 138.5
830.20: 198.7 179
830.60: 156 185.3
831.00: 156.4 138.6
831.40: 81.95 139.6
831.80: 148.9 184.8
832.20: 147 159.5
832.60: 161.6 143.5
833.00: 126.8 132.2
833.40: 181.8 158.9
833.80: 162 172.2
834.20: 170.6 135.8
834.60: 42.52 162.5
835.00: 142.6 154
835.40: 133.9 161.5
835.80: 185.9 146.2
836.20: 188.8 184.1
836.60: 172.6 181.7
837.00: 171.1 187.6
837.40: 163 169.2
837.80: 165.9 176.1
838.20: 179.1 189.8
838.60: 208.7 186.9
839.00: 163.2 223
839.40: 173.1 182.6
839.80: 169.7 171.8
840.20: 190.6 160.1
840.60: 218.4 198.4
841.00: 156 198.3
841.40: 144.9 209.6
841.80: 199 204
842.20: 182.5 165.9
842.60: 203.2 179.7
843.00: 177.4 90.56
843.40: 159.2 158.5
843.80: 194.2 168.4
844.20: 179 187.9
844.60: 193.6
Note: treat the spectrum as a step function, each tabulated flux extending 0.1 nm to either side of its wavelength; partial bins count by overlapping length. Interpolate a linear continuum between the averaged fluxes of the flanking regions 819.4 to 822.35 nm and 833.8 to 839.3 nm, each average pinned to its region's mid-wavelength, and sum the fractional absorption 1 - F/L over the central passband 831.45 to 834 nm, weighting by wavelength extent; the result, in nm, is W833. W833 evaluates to 0.22 nm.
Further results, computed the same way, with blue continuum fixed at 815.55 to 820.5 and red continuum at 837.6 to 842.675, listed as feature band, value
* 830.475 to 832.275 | 0.30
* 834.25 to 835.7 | 0.37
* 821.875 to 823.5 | -0.09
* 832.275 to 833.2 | 0.17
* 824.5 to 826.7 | 0.03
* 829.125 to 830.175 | 0.06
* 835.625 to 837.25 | 0.05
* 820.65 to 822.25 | -0.03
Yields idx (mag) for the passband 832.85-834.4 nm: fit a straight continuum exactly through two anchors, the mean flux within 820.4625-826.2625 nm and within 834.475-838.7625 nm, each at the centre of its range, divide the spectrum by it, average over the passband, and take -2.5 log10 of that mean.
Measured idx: 0.08 mag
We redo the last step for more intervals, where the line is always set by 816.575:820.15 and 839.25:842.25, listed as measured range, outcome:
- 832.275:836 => 0.208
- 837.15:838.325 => 0.058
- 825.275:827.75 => 0.019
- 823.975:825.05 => -0.062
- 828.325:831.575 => 0.127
